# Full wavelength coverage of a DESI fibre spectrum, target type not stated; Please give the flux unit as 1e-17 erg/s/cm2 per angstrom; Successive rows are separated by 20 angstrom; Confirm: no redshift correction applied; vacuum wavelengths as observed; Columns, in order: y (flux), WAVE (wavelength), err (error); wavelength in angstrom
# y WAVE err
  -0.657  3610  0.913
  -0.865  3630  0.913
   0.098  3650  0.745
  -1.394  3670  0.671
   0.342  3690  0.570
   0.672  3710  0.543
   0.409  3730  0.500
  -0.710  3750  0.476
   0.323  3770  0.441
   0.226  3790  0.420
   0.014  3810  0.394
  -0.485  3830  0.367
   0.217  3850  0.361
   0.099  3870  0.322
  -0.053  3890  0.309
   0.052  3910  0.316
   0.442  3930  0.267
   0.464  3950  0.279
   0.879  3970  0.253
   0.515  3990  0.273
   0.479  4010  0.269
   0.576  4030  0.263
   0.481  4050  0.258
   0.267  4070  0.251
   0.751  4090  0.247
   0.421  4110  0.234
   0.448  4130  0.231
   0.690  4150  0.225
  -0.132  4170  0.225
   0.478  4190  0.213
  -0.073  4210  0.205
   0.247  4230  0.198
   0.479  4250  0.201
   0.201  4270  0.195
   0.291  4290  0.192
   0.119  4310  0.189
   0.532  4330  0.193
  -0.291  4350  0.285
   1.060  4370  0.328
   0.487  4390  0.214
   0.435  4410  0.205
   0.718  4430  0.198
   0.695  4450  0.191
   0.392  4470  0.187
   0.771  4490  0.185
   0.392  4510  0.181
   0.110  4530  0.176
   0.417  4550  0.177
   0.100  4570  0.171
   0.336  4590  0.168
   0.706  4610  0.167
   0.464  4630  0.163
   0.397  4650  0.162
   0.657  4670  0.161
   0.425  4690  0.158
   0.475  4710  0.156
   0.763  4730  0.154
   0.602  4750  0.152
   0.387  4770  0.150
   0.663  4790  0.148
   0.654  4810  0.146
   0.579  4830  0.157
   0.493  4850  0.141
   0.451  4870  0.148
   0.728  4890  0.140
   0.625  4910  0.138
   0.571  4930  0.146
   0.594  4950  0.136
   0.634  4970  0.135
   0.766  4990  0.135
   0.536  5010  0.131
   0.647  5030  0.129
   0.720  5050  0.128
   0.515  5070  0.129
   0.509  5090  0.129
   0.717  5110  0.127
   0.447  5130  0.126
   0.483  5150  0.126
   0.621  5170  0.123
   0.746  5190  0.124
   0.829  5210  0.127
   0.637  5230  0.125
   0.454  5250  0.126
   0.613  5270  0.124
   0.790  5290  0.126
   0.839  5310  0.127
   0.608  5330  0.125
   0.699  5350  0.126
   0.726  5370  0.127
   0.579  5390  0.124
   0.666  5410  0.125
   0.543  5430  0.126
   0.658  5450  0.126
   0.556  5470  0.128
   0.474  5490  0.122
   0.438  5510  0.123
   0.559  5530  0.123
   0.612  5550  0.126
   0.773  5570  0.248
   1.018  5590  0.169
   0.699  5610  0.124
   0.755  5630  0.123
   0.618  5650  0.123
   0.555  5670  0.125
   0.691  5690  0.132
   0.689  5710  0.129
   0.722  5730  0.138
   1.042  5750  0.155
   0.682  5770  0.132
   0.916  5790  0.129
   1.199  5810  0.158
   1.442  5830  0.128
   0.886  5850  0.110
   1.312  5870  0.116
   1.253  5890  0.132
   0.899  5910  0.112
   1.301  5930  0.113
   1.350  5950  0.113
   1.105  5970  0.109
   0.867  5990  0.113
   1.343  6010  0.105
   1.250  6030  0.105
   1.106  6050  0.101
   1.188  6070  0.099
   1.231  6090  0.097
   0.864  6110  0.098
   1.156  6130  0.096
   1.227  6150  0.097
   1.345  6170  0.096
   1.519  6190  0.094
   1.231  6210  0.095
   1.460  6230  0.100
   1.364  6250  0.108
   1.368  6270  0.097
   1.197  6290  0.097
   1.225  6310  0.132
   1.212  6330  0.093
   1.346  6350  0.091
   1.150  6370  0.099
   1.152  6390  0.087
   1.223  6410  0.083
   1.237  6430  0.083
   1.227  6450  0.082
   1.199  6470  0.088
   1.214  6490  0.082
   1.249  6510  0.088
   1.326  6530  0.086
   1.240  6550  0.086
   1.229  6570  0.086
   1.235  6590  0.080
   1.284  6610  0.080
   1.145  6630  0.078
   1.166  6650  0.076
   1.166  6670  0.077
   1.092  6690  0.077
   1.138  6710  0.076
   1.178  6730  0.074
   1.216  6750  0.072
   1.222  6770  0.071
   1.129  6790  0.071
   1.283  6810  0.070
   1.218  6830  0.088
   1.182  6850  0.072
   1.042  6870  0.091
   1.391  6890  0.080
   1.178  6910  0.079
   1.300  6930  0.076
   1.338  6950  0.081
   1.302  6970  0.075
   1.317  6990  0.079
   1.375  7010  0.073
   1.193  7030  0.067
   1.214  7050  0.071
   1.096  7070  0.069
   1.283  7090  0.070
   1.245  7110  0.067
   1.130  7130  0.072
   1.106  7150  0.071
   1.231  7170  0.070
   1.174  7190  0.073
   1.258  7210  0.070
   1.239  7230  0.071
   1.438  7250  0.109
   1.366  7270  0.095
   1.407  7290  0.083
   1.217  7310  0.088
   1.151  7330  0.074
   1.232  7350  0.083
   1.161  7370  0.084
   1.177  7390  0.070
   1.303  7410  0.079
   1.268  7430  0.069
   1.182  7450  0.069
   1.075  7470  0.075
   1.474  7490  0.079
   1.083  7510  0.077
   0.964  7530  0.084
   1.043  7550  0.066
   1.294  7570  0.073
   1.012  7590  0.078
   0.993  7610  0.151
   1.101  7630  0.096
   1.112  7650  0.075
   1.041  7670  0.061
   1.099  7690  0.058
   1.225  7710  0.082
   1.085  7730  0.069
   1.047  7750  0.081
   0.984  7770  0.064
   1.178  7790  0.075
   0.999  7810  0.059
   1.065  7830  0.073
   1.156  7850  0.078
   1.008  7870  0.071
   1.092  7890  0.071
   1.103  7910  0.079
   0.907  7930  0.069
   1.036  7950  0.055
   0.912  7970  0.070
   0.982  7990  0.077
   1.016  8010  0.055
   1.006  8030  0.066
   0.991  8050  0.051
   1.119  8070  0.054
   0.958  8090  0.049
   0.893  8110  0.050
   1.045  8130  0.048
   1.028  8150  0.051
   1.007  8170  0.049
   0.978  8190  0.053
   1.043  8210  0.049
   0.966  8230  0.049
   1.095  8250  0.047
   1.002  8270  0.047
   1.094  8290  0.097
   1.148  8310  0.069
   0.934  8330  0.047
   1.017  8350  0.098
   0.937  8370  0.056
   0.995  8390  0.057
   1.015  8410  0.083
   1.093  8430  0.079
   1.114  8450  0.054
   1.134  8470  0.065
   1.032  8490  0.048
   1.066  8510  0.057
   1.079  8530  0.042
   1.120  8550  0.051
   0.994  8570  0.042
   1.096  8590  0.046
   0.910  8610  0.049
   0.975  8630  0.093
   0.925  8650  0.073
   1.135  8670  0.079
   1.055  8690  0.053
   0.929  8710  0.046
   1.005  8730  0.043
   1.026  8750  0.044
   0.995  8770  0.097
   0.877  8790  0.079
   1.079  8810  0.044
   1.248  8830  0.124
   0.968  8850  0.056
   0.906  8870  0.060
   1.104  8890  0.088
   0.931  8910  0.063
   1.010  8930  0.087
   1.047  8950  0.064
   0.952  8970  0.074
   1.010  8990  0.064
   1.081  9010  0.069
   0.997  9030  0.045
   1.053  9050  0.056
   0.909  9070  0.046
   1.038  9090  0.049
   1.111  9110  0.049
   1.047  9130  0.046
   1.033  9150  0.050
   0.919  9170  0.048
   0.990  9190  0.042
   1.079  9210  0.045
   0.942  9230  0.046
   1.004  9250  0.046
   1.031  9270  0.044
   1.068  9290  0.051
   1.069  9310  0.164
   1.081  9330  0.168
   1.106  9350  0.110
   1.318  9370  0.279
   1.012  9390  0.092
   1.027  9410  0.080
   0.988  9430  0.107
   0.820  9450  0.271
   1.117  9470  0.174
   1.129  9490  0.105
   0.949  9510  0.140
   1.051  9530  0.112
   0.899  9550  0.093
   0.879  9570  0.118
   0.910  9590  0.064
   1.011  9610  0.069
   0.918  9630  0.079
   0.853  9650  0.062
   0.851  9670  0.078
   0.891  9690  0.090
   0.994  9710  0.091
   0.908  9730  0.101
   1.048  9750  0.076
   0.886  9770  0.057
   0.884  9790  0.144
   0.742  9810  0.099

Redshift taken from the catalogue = 0.54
